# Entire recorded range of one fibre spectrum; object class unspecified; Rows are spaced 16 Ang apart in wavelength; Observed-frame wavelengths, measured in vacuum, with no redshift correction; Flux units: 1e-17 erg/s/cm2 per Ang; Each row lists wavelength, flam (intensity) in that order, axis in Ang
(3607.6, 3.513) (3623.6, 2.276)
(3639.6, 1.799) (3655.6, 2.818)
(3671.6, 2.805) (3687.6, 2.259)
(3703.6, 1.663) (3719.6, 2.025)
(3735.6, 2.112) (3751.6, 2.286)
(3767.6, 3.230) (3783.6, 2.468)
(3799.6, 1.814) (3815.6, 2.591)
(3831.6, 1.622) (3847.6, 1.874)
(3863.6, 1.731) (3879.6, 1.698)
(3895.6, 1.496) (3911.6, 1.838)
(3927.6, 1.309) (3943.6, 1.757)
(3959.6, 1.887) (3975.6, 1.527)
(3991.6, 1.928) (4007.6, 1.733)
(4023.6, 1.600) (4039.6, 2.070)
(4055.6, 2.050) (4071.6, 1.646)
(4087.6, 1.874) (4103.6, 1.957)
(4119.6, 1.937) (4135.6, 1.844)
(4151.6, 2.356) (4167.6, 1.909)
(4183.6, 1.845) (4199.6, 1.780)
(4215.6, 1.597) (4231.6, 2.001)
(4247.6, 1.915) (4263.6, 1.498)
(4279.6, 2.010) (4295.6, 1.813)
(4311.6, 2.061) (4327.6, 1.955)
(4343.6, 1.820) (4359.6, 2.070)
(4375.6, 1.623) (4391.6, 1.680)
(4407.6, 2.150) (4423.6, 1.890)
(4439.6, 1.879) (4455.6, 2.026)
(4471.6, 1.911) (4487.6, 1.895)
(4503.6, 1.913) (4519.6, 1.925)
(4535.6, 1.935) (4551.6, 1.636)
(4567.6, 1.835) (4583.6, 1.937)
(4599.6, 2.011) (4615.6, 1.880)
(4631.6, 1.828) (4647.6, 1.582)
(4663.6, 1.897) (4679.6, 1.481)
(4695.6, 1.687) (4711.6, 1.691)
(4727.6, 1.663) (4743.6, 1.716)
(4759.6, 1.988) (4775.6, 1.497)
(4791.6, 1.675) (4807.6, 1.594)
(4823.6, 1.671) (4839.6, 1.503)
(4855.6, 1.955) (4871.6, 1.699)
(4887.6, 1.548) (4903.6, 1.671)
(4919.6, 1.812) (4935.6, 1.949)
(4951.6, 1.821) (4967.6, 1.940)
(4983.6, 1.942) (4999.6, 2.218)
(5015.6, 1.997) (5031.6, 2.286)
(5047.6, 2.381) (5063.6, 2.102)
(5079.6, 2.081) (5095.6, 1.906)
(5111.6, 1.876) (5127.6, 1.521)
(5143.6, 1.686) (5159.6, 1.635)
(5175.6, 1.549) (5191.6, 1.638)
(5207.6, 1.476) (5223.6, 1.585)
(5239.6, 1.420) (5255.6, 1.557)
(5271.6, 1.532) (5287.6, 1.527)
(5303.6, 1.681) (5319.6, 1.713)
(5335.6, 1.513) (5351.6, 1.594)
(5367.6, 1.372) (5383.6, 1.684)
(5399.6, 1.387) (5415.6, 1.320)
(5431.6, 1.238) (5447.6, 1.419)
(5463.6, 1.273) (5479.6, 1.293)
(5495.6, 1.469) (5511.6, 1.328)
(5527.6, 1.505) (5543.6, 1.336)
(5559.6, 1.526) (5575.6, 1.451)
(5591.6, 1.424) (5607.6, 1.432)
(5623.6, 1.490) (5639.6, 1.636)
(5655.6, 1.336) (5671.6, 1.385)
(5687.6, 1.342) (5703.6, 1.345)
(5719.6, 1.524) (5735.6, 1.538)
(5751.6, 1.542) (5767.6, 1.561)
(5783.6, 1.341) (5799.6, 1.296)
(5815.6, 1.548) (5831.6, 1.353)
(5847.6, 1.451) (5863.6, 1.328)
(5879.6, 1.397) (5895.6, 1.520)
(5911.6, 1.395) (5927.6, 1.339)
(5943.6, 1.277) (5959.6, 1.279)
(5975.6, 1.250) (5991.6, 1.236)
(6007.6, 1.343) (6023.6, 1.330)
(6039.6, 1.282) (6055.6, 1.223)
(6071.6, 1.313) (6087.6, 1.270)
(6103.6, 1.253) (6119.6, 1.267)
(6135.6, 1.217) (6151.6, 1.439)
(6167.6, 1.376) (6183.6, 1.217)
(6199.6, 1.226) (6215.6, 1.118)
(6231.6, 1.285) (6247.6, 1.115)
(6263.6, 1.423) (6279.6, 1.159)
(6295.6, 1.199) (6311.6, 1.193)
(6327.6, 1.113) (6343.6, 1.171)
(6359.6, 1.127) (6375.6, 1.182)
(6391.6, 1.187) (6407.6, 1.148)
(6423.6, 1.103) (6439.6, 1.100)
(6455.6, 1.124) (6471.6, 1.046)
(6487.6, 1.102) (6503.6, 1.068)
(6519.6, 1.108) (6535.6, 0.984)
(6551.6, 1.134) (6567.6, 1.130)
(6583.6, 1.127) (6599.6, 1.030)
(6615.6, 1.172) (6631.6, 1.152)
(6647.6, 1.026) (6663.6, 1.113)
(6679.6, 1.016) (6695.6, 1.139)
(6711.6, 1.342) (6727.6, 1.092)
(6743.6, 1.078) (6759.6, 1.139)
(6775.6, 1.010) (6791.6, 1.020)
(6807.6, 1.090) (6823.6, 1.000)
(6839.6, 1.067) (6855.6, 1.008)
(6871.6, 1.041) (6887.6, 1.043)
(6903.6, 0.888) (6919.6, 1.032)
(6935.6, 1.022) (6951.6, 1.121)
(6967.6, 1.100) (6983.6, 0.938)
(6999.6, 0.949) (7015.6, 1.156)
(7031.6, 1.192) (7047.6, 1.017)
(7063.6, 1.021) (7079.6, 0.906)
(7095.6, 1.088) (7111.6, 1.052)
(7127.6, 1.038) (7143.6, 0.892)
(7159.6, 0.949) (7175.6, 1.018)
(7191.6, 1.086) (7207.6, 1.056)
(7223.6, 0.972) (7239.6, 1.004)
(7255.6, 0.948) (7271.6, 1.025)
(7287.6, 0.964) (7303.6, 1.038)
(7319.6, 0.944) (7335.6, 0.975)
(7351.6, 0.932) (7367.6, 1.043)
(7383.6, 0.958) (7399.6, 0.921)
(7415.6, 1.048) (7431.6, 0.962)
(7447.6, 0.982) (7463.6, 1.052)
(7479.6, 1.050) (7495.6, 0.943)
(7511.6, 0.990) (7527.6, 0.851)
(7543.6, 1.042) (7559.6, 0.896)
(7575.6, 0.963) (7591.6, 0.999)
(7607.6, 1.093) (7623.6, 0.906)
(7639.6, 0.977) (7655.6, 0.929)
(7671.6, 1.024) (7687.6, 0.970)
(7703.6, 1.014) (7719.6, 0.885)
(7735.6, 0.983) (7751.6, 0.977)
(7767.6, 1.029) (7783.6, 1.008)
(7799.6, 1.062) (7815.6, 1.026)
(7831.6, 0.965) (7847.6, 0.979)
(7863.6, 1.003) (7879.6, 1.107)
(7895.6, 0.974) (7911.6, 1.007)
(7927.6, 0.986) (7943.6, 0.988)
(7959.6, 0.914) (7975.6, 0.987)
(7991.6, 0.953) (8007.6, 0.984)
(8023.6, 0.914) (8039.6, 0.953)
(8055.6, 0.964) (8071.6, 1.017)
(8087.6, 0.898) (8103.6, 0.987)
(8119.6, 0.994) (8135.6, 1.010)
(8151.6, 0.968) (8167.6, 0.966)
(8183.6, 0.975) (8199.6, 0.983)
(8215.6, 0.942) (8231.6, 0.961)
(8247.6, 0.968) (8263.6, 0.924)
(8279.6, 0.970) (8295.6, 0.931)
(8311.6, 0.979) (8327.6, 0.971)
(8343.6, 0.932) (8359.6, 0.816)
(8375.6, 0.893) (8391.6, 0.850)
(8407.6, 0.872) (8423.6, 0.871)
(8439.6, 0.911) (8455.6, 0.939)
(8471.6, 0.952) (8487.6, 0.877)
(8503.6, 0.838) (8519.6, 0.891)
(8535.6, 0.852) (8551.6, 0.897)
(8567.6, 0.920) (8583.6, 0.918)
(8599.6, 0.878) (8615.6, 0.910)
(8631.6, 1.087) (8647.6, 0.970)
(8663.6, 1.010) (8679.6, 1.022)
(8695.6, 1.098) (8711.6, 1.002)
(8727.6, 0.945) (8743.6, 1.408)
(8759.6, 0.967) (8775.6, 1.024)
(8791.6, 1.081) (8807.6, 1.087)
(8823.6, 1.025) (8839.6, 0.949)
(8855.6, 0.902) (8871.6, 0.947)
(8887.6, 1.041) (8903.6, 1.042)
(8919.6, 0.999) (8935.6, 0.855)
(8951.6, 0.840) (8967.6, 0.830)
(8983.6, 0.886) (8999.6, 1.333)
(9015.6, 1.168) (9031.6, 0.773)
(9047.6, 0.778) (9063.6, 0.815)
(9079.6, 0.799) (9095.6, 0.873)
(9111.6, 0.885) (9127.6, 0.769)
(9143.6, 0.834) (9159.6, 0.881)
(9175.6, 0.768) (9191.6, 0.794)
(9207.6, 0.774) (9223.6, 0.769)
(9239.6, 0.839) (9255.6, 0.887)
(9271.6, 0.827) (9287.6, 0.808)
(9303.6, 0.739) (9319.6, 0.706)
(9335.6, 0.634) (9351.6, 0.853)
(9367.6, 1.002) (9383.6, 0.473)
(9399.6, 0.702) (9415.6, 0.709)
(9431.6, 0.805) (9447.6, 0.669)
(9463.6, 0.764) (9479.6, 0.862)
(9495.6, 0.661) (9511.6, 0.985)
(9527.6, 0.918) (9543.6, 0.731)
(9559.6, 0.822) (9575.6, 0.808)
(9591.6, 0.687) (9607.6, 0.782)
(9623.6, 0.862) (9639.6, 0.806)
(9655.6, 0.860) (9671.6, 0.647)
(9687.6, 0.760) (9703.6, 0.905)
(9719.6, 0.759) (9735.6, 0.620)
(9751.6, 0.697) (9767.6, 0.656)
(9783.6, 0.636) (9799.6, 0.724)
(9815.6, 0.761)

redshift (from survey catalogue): 0.80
